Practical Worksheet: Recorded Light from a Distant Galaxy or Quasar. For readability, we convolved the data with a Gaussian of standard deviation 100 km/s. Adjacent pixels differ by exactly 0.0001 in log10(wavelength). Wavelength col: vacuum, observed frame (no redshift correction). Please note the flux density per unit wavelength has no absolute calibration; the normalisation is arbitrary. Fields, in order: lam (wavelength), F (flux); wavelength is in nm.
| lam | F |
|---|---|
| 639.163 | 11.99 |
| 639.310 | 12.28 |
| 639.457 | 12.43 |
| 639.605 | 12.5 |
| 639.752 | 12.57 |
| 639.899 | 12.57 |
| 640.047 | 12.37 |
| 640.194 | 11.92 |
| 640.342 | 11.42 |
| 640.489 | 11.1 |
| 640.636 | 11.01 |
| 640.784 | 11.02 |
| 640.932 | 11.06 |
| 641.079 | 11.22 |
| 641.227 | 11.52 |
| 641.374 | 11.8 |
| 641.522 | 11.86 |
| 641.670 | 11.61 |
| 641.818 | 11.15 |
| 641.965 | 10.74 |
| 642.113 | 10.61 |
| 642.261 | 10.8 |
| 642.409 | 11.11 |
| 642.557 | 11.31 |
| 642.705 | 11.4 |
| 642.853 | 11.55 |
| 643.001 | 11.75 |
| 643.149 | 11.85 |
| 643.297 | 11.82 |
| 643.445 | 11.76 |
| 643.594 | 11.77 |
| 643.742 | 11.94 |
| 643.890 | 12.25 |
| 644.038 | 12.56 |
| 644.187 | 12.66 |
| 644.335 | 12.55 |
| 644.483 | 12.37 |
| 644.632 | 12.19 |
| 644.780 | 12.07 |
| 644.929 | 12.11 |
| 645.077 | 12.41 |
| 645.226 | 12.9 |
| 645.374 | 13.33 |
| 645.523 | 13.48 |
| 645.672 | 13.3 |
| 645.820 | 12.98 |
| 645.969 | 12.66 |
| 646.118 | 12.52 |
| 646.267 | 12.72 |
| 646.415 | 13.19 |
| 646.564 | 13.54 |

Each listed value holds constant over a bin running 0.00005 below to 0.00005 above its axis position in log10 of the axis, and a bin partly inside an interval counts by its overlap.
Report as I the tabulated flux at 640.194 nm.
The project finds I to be 11.92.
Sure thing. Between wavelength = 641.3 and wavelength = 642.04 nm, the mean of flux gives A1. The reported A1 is 11.4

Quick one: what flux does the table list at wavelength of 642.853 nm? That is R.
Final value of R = 11.55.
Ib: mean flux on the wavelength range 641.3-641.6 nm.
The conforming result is 11.8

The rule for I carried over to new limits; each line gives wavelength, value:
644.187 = 12.66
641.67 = 11.61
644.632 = 12.19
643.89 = 12.25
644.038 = 12.56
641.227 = 11.52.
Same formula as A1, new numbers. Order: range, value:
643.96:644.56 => 12.5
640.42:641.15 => 11.1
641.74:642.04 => 11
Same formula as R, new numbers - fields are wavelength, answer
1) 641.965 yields 10.74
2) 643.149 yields 11.85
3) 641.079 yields 11.22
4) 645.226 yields 12.9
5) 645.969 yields 12.66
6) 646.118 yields 12.52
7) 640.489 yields 11.1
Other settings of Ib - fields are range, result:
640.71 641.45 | 11.3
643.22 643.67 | 11.8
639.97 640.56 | 11.7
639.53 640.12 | 12.5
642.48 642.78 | 11.3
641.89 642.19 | 10.7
